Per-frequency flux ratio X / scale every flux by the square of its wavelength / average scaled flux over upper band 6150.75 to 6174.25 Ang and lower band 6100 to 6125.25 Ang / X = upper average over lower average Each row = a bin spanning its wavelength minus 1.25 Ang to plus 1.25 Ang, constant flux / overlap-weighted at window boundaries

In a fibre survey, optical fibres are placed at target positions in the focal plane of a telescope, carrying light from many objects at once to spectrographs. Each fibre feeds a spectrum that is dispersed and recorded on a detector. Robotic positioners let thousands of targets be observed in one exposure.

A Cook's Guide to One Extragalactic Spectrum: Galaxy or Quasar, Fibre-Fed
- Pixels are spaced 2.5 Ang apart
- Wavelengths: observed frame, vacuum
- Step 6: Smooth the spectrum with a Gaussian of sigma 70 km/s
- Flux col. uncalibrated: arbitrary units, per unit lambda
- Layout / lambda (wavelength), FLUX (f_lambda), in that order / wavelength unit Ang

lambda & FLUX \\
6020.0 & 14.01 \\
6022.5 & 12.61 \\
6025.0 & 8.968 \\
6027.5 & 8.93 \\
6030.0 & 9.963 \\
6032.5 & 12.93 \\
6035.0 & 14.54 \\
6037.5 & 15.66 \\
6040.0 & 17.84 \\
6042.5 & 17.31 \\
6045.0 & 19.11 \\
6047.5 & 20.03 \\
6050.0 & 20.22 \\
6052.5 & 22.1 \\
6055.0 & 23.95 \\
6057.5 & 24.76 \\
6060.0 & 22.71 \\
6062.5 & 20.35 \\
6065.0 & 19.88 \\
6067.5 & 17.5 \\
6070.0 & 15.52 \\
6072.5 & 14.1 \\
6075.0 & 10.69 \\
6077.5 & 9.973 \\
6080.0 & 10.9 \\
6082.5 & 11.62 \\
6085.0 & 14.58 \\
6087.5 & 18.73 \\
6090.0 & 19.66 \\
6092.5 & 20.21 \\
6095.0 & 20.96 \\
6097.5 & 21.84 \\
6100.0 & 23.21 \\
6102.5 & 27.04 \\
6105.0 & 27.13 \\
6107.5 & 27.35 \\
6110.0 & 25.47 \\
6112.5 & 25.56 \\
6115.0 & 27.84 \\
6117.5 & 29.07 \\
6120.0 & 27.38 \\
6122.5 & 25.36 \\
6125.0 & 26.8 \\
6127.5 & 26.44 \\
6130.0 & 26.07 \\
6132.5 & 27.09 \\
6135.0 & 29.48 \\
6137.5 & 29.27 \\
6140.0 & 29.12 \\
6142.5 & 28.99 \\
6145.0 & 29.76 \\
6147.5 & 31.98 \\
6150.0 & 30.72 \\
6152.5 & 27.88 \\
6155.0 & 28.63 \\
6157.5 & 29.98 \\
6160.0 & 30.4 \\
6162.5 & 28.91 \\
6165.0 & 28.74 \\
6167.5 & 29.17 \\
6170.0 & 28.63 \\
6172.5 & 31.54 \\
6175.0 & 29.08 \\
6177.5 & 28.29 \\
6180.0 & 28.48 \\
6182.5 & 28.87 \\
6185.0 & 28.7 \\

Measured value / 1.1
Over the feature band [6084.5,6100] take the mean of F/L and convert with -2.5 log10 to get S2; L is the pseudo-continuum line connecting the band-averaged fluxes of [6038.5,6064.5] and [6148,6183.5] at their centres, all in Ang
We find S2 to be 0.20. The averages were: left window 20.8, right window 29.3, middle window 19.9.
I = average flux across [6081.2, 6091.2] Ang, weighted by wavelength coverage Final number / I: 16.1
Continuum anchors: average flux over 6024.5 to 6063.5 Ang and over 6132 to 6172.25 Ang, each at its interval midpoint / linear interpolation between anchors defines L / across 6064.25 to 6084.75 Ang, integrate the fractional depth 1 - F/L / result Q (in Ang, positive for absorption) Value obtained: 7.03 Ang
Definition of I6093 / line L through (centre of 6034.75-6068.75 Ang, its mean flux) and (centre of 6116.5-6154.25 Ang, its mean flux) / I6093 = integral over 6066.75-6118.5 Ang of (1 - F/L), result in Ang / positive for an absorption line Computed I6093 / 9.4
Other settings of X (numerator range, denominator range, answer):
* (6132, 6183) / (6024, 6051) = 2.02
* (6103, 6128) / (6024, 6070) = 1.56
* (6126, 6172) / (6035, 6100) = 1.65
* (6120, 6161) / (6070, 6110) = 1.56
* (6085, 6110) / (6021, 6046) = 1.68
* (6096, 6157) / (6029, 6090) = 1.66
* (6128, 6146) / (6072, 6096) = 1.91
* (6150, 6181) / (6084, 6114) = 1.31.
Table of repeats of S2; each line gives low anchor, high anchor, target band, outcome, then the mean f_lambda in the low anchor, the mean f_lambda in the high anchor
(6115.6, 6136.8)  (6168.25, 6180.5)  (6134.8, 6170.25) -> -0.04 mag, 27.3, 29.2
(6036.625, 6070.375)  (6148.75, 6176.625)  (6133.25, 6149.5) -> -0.08 mag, 19.9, 29.4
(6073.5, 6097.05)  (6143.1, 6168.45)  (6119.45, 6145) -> -0.12 mag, 15.5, 29.6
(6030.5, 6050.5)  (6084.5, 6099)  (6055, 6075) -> -0.05 mag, 16.8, 19.6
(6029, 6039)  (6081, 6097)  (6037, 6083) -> -0.16 mag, 13.5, 17.7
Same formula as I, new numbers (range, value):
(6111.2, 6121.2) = 27.5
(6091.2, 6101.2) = 21.5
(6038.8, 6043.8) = 17.6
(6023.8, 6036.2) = 11.1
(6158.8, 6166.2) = 29.3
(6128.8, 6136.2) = 27.5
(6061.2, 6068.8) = 19.2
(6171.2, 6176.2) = 30.3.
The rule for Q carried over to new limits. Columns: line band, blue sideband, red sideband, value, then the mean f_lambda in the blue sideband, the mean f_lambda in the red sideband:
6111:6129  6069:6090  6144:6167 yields -3.90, 13.6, 29.6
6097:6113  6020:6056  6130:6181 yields -1.38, 15.9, 29.2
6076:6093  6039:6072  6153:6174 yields 5.88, 20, 29.4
